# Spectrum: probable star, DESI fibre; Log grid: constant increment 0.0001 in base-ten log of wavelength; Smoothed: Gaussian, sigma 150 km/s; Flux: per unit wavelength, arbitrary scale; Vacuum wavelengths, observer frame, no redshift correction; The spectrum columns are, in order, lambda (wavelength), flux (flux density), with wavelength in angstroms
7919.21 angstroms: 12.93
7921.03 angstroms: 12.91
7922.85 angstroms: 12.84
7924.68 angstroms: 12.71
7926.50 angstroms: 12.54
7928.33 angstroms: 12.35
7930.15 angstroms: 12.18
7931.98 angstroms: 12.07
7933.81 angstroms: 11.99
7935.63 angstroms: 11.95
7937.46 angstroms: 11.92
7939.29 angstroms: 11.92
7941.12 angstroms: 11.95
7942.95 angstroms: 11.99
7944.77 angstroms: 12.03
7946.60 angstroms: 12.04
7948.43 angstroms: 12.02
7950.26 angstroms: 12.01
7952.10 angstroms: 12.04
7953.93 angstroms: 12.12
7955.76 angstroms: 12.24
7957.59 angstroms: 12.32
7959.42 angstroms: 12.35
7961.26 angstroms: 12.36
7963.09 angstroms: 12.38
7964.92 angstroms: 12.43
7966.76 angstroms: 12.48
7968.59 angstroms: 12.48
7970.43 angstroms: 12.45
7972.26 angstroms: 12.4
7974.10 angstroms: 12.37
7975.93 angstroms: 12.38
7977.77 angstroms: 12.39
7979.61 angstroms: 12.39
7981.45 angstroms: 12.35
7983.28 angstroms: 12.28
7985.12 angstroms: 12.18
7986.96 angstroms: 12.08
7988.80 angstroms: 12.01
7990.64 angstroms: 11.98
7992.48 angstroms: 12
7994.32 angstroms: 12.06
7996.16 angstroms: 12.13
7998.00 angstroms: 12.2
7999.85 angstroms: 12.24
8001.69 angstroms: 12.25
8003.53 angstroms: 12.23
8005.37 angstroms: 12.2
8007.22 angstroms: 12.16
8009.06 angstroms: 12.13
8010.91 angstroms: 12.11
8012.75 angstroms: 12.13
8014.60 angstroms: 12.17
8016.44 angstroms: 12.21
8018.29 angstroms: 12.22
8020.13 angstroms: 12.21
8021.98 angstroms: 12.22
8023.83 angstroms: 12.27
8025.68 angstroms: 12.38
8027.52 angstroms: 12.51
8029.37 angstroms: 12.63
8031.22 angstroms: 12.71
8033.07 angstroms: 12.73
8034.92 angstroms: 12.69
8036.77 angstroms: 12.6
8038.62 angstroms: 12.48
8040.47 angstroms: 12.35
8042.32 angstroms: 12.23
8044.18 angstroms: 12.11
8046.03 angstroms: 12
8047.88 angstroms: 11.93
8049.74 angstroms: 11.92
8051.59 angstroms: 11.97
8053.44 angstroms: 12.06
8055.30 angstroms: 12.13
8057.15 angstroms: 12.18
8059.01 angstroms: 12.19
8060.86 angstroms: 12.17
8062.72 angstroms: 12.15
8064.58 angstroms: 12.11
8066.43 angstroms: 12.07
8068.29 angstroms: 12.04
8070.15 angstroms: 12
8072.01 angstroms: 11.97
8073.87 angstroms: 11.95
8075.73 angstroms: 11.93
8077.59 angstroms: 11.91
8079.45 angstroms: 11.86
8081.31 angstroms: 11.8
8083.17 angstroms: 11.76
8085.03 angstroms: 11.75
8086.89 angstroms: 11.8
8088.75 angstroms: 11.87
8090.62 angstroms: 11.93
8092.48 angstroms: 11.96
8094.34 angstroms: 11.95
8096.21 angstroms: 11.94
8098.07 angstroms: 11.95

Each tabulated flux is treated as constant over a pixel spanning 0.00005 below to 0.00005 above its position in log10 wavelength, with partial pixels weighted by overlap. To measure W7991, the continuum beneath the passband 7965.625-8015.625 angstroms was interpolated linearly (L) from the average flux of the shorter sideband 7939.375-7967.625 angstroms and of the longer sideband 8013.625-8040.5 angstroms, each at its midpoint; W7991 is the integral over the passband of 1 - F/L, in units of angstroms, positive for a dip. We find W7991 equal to 0.3 angstroms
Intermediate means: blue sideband 12.2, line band 12.2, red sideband 12.4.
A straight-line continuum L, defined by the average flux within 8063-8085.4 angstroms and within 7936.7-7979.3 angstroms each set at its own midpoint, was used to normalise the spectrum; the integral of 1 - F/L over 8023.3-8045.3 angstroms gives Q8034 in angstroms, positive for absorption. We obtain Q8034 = -0.8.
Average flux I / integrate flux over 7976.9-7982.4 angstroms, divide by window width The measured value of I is 12.4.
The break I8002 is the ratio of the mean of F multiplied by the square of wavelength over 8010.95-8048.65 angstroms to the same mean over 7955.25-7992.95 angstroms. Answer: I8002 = 1.0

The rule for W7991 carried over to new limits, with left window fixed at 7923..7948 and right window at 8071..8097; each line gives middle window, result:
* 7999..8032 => -0.7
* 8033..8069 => -0.8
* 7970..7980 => -0.3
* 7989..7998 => 0.0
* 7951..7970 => -0.3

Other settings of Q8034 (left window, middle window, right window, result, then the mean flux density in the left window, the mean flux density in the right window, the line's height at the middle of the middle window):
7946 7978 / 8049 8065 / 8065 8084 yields -0.1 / 12.3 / 11.9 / 12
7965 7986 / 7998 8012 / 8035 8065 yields 0.1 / 12.4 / 12.2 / 12.3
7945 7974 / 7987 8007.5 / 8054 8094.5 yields 0.1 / 12.3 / 12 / 12.2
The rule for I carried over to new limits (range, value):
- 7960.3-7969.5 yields 12.4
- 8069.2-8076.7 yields 12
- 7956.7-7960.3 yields 12.3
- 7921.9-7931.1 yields 12.5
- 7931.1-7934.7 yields 12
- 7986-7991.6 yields 12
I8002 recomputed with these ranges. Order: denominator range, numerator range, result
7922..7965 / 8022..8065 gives 1.03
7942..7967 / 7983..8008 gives 1.01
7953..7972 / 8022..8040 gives 1.03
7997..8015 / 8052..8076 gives 1.01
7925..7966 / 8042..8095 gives 1.02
